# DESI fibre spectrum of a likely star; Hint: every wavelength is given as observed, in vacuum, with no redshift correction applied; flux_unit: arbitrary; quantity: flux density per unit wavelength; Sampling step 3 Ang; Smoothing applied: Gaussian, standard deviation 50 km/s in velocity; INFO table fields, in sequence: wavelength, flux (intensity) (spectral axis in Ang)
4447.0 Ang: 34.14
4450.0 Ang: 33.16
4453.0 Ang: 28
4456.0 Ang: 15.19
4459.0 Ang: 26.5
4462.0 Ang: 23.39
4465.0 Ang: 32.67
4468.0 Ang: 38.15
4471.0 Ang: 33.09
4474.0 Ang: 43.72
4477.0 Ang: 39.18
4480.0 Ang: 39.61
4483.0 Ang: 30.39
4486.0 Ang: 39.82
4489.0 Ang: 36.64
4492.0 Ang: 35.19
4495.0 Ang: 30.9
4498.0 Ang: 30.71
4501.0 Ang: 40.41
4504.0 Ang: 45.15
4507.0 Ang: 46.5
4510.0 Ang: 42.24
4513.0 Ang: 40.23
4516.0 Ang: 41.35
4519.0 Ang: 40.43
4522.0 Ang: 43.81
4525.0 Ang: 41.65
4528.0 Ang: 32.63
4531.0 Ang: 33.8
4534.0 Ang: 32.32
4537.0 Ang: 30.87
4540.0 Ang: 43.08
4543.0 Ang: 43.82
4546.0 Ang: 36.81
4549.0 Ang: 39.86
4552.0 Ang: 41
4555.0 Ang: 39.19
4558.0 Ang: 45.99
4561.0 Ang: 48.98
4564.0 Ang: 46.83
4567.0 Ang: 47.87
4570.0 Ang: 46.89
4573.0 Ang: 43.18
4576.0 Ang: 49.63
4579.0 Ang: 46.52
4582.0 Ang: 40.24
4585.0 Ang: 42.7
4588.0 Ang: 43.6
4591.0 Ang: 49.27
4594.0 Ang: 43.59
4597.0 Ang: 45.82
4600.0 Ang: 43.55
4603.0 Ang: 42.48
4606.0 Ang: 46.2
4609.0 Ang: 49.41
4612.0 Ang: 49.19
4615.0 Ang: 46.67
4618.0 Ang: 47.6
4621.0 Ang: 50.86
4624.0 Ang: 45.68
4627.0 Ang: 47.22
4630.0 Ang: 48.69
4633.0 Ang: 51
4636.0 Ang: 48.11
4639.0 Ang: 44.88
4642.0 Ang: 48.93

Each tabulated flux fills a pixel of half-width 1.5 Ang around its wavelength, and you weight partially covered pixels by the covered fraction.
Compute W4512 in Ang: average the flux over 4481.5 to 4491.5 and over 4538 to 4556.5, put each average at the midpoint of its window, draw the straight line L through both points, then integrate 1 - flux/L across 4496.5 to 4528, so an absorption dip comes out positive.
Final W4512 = -2.7 Ang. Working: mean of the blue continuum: 35.6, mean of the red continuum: 40.4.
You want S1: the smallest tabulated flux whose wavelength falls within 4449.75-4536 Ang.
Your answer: 15.19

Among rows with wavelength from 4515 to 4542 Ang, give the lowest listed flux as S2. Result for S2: 30.87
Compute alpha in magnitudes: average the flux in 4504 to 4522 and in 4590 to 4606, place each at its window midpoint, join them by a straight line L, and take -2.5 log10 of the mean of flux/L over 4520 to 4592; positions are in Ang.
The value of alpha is 0.04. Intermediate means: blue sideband 42.5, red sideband 44.9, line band 42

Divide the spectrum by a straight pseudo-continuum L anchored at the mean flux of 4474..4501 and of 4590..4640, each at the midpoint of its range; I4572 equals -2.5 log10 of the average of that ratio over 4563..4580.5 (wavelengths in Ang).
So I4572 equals -0.08 mag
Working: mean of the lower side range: 36.1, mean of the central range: 46.8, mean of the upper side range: 47.1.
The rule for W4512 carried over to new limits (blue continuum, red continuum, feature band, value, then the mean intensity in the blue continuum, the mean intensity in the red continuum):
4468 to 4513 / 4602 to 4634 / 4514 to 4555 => 2.8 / 38.2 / 47.8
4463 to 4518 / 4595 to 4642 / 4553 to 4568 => -0.9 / 38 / 47.2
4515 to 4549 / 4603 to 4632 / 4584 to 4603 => 0.2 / 38.3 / 47.7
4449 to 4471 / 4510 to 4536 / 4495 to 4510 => -2.0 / 28.4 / 38.4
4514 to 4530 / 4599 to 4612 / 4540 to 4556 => 0.5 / 39.8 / 45.9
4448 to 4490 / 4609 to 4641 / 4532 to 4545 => 0.8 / 32.8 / 48.1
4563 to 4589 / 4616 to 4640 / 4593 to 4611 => 0.5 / 45.3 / 48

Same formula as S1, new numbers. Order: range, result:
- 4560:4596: 40.24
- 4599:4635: 42.48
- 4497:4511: 30.71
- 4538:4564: 36.81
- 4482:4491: 30.39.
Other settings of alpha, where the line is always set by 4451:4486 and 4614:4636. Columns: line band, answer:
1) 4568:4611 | -0.02 mag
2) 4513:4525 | -0.12 mag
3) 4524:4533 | 0.08 mag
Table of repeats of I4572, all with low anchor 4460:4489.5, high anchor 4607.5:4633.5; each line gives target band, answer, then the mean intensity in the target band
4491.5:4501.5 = 0.12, 33.6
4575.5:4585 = 0.01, 44.6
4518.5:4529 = 0.00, 39.9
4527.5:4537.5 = 0.24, 32.5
